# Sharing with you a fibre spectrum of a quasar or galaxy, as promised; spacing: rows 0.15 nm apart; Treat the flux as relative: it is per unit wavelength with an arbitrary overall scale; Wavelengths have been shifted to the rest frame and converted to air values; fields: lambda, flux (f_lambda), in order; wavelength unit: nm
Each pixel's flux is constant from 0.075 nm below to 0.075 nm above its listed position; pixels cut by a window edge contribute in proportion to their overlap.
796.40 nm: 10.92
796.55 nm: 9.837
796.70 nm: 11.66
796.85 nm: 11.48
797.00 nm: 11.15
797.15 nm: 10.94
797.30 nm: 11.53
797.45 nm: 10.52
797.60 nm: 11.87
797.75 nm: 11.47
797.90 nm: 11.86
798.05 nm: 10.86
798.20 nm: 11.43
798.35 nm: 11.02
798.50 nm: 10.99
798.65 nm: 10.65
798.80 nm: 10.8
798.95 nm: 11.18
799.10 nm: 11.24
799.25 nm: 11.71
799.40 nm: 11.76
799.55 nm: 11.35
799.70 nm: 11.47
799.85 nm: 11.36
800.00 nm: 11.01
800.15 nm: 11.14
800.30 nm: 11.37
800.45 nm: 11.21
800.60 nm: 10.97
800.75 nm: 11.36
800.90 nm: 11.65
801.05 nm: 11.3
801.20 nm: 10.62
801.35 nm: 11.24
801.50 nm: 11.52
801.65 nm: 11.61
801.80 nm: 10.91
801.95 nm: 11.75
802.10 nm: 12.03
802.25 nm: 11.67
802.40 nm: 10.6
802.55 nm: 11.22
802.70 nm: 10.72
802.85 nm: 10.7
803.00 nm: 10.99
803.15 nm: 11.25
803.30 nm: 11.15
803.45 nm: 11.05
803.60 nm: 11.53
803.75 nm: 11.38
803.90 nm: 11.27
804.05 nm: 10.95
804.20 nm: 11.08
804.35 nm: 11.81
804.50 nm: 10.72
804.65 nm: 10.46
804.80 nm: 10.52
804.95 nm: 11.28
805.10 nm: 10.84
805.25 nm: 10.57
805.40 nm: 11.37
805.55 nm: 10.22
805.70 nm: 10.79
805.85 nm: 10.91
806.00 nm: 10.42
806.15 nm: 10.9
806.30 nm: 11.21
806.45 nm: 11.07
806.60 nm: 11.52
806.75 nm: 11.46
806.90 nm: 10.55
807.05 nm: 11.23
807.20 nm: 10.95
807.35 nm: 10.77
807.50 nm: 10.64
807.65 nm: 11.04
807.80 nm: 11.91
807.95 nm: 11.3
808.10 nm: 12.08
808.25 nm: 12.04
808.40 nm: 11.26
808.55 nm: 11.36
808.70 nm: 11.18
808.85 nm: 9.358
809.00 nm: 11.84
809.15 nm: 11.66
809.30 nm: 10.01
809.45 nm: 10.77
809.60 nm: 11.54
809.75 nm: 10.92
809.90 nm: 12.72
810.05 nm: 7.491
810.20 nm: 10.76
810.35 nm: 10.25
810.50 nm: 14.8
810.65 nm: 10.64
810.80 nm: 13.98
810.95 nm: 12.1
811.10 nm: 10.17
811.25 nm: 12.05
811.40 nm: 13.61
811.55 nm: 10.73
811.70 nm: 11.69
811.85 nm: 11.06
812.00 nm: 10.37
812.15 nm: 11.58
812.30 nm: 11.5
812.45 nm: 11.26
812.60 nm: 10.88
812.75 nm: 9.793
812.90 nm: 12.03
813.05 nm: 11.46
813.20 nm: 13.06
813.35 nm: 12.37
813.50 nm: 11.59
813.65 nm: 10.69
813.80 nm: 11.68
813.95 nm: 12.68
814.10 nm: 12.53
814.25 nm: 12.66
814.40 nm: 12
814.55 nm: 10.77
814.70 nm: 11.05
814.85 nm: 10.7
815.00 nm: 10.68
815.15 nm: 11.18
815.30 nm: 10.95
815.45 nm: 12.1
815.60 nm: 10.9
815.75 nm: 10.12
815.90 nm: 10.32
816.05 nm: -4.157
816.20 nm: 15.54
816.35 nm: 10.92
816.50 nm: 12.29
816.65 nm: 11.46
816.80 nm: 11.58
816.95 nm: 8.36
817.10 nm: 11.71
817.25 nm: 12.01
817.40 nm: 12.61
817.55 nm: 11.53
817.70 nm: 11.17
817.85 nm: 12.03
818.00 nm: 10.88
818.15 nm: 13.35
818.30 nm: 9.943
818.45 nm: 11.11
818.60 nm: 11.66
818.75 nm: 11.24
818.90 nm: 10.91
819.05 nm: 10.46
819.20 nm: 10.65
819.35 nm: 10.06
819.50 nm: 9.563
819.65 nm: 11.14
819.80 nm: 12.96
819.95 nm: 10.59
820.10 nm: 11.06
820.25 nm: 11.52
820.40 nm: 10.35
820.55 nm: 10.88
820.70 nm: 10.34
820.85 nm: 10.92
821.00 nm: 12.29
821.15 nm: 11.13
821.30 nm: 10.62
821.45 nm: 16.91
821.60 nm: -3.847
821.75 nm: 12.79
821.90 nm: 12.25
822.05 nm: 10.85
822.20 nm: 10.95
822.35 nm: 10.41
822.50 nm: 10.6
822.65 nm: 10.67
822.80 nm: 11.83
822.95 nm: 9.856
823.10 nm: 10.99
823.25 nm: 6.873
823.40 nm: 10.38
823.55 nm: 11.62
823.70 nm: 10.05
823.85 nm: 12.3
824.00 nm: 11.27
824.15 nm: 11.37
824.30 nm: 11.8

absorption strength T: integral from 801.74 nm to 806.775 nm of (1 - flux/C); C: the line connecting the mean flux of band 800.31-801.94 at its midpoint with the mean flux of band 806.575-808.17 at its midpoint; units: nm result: 0.077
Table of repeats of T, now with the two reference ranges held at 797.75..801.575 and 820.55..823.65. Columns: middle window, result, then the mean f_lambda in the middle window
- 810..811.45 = -0.104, 11.6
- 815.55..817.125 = 0.118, 9.84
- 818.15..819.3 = -0.049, 11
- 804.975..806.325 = 0.027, 10.8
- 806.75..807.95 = -0.010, 11.1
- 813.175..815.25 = -0.180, 11.6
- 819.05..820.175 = -0.034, 10.8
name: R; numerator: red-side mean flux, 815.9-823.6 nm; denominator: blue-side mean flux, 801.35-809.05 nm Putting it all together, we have 0.96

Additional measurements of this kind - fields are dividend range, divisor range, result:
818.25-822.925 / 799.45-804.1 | 0.95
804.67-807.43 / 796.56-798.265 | 0.97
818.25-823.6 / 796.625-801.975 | 0.94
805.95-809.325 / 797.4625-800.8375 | 0.99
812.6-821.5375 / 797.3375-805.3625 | 1.00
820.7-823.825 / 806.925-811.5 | 0.92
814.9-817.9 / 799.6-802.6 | 0.94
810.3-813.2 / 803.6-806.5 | 1.06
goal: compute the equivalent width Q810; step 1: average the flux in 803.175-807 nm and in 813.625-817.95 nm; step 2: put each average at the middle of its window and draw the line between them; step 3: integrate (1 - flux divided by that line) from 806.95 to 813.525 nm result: -0.22 nm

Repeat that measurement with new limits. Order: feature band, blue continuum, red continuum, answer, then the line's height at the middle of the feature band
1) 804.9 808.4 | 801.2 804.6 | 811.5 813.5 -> 0.059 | 11.3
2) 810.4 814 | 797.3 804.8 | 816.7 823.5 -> -0.245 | 11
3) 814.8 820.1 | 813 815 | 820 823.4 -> 0.163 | 11.2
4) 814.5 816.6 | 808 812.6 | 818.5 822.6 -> 0.148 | 11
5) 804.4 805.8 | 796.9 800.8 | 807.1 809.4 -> 0.051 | 11.2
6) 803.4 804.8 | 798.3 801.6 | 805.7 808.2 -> 0.007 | 11.2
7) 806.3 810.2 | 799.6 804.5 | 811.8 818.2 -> 0.044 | 11.2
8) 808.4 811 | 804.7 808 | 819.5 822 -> -0.081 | 10.9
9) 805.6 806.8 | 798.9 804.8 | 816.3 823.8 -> 0.014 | 11.1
